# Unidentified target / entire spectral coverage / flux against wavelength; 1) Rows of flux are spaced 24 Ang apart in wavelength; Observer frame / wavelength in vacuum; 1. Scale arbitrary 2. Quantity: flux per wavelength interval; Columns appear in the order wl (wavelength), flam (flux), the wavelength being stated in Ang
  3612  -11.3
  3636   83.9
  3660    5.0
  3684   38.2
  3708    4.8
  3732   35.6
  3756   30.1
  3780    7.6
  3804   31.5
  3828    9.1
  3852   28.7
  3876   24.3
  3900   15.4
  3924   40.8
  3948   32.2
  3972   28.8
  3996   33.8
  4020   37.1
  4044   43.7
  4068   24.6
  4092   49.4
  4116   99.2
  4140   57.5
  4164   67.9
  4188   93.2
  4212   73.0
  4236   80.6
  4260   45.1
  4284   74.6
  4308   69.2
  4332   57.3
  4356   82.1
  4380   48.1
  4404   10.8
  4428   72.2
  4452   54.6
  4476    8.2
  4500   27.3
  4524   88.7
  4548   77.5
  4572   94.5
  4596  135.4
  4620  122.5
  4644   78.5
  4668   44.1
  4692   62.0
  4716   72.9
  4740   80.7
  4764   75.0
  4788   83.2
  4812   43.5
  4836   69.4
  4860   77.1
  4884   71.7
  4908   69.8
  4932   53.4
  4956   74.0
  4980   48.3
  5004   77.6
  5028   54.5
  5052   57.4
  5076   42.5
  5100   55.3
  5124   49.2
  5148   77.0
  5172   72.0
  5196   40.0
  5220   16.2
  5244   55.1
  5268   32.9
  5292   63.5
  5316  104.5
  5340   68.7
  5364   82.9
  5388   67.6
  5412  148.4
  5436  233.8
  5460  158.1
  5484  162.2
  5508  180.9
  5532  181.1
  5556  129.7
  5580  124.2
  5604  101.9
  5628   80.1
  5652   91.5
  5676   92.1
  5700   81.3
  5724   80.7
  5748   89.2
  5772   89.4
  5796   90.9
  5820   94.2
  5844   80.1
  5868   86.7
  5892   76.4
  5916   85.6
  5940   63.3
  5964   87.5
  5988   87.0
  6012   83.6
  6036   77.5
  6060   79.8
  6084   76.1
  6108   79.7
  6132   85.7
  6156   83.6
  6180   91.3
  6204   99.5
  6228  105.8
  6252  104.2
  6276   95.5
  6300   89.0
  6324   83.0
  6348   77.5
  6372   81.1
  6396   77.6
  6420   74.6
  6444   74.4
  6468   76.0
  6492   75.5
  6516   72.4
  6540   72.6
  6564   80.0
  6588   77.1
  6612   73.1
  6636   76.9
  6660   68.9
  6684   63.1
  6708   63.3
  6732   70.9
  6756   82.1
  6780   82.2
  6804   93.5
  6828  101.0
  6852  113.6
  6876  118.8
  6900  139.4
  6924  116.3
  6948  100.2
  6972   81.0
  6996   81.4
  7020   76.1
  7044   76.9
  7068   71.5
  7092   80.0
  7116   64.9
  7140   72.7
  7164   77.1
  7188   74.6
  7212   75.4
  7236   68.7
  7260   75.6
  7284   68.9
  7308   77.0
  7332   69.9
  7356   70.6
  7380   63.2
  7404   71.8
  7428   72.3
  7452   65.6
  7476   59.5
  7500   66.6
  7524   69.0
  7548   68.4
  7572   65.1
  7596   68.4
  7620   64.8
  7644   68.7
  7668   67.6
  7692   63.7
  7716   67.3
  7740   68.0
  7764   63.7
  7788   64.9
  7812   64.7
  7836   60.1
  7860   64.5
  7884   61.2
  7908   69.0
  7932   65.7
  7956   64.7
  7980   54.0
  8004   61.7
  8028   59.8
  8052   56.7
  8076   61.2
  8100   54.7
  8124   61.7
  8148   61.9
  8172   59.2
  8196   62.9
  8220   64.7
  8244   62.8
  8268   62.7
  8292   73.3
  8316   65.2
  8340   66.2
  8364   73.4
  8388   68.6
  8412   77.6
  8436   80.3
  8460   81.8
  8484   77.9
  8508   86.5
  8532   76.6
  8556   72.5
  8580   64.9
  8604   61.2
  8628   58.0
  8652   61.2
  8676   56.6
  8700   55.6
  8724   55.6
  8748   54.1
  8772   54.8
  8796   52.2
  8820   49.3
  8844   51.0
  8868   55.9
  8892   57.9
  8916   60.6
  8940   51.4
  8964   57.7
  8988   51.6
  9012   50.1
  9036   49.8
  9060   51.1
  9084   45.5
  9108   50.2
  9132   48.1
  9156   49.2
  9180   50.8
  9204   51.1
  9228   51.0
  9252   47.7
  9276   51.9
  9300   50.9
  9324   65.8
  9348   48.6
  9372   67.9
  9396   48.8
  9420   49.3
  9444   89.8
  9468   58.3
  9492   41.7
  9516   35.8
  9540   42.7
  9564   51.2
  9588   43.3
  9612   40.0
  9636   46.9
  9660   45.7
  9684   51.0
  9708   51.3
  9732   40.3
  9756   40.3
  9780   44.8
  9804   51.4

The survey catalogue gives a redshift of 3.457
